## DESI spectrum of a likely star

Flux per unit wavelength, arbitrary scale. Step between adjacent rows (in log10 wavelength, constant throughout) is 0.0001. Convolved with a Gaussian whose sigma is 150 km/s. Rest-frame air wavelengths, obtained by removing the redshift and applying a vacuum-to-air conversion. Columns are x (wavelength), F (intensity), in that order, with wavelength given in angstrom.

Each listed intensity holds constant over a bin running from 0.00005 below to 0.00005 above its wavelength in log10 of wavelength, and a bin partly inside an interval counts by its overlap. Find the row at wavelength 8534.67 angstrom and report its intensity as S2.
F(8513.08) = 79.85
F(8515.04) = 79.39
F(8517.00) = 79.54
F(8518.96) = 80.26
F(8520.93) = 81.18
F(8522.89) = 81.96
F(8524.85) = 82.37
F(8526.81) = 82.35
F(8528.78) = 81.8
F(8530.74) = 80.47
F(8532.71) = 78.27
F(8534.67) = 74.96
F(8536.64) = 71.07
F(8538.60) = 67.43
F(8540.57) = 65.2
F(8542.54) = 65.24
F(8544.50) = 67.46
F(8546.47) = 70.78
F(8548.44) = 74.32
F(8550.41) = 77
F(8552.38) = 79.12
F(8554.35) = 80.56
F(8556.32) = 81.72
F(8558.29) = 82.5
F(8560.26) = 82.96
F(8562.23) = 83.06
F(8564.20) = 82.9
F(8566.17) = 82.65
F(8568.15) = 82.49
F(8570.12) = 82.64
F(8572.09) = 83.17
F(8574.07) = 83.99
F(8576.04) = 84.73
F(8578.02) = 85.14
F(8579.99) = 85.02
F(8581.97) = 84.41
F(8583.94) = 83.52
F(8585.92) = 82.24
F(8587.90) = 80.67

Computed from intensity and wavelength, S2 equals 74.96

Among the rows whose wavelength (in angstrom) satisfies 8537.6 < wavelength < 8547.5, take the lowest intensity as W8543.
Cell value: 65.2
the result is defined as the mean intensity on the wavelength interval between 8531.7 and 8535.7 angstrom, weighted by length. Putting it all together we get 76.5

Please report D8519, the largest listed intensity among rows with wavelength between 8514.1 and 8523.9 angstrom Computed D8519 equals 81.96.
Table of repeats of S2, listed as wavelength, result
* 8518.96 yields 80.26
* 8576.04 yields 84.73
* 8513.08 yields 79.85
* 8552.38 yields 79.12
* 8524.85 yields 82.37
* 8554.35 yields 80.56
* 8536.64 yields 71.07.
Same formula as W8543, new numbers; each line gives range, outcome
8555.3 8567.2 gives 81.72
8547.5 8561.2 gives 74.32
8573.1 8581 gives 83.99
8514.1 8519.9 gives 79.39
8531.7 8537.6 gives 71.07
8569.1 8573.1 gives 82.64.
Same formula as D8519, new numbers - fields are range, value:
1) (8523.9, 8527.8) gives 82.37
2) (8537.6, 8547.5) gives 70.78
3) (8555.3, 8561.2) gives 82.96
